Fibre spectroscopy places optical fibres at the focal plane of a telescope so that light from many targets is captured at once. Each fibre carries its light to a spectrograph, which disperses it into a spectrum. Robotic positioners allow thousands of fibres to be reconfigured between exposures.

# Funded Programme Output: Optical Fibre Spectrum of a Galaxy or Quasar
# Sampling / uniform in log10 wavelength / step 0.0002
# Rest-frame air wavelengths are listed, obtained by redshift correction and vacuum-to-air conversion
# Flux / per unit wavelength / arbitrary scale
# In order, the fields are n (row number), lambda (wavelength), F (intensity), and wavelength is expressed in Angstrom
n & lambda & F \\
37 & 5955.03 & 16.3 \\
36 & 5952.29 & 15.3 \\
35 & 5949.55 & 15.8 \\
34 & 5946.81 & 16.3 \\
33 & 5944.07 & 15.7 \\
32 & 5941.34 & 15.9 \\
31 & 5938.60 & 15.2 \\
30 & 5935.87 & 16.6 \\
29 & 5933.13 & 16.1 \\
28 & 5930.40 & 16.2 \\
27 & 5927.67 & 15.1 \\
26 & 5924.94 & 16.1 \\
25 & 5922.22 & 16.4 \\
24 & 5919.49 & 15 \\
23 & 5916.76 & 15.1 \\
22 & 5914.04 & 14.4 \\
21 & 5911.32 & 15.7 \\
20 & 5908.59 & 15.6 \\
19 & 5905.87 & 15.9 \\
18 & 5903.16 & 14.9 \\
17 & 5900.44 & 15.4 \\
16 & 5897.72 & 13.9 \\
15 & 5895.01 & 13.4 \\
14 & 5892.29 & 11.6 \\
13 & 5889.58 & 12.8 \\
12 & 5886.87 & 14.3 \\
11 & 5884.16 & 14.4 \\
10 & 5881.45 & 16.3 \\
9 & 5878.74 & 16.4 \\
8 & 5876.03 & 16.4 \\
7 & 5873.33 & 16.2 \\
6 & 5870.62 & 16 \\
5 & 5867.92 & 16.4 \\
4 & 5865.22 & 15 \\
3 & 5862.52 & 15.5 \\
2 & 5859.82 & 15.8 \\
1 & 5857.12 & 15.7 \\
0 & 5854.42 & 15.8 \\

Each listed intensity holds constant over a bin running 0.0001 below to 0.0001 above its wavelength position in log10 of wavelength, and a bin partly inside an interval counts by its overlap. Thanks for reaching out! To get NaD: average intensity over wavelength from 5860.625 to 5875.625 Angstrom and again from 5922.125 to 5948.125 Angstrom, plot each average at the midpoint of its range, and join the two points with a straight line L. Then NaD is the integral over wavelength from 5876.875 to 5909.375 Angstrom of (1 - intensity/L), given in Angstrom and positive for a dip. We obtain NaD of 2.7 Angstrom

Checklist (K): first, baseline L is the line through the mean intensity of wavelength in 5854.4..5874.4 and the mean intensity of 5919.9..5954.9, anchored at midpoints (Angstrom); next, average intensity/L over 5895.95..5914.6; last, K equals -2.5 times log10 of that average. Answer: 0.05 mag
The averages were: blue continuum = 15.8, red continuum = 15.9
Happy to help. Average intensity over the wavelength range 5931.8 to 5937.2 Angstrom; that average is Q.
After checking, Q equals 16.3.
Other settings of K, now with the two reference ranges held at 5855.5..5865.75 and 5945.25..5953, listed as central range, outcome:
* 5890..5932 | 0.05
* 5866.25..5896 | 0.05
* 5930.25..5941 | -0.01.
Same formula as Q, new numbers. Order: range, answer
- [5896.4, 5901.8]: 14.6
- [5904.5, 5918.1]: 15.3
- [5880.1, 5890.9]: 14.5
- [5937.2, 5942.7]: 15.6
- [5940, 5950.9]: 15.9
